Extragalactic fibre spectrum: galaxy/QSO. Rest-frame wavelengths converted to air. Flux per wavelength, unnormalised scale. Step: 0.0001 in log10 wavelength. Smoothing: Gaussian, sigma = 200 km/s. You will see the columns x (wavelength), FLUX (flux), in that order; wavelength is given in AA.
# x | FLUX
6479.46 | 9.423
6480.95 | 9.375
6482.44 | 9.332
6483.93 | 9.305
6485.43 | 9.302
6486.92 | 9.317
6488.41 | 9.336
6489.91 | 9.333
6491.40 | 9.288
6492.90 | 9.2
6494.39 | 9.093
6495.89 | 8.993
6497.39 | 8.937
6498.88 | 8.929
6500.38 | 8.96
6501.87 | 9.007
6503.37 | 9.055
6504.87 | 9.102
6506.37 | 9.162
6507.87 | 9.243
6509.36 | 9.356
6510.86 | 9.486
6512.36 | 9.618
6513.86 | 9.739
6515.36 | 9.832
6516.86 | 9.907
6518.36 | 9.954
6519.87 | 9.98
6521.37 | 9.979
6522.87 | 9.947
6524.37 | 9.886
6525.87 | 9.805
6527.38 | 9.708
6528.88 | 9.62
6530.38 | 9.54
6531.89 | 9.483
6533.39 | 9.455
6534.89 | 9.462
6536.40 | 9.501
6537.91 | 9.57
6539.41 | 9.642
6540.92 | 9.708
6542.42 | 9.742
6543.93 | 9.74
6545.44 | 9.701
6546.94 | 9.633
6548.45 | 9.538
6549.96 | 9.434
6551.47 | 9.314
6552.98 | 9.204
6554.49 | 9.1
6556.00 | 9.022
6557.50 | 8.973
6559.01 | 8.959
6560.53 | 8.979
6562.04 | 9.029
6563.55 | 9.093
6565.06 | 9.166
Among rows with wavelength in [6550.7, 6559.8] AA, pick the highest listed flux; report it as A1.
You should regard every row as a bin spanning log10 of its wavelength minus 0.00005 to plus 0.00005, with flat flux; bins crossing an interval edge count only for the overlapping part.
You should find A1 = 9.314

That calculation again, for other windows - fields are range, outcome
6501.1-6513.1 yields 9.618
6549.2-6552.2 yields 9.434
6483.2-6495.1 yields 9.336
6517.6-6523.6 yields 9.98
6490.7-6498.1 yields 9.288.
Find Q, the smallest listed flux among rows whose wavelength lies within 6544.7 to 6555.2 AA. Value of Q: 9.1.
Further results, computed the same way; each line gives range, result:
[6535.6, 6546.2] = 9.501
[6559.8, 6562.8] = 8.979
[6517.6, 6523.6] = 9.947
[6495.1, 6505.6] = 8.929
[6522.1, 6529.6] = 9.62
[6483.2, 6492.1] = 9.288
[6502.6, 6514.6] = 9.055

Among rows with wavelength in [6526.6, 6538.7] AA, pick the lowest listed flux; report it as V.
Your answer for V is 9.455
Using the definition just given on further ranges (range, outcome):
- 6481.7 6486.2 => 9.302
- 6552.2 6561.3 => 8.959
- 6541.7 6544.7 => 9.74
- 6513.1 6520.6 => 9.739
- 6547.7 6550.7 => 9.434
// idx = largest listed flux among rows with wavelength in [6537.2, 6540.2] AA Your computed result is 9.642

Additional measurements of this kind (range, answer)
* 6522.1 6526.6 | 9.947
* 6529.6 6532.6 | 9.54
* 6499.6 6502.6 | 9.007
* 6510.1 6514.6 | 9.739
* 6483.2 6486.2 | 9.305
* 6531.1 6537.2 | 9.501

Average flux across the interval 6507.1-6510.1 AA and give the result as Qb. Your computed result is 9.32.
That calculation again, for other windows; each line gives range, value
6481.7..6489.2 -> 9.32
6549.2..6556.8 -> 9.22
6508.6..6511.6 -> 9.44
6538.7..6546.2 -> 9.71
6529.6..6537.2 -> 9.48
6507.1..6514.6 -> 9.49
